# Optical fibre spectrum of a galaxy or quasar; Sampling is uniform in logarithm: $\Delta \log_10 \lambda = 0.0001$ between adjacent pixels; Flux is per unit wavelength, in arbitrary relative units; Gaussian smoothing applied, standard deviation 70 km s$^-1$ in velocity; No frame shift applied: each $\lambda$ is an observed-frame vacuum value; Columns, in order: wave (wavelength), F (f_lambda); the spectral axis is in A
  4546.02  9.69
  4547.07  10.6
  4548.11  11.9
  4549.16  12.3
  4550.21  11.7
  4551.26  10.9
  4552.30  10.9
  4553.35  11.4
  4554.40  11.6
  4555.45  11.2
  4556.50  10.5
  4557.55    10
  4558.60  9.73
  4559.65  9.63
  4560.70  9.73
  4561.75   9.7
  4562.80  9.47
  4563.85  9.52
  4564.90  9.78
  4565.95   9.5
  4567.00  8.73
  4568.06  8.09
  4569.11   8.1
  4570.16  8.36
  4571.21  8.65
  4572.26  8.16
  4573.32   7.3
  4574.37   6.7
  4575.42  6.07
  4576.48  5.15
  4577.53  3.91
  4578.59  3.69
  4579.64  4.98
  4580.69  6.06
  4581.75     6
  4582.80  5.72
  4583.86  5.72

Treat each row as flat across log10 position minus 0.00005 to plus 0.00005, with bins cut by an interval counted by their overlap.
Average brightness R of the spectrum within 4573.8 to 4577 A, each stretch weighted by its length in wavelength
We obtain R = 5.99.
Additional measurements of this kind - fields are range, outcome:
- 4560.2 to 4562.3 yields 9.72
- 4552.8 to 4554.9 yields 11.5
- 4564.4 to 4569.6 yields 8.83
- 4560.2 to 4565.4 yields 9.64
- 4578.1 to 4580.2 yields 4.4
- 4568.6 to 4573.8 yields 8.12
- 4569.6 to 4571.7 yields 8.51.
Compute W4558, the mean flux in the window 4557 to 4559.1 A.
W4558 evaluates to 9.87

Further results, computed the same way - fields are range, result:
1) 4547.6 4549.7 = 12.1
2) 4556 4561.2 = 9.91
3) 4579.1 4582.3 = 5.69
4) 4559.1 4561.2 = 9.68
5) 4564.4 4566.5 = 9.64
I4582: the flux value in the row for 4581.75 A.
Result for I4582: 6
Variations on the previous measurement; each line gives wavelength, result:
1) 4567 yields 8.73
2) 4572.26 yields 8.16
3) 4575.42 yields 6.07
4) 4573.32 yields 7.3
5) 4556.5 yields 10.5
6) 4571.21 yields 8.65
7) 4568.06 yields 8.09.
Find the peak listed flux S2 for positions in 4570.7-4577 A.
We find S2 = 8.65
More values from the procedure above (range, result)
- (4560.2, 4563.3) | 9.73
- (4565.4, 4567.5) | 9.5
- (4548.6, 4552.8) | 12.3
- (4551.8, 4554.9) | 11.6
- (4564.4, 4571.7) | 9.78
